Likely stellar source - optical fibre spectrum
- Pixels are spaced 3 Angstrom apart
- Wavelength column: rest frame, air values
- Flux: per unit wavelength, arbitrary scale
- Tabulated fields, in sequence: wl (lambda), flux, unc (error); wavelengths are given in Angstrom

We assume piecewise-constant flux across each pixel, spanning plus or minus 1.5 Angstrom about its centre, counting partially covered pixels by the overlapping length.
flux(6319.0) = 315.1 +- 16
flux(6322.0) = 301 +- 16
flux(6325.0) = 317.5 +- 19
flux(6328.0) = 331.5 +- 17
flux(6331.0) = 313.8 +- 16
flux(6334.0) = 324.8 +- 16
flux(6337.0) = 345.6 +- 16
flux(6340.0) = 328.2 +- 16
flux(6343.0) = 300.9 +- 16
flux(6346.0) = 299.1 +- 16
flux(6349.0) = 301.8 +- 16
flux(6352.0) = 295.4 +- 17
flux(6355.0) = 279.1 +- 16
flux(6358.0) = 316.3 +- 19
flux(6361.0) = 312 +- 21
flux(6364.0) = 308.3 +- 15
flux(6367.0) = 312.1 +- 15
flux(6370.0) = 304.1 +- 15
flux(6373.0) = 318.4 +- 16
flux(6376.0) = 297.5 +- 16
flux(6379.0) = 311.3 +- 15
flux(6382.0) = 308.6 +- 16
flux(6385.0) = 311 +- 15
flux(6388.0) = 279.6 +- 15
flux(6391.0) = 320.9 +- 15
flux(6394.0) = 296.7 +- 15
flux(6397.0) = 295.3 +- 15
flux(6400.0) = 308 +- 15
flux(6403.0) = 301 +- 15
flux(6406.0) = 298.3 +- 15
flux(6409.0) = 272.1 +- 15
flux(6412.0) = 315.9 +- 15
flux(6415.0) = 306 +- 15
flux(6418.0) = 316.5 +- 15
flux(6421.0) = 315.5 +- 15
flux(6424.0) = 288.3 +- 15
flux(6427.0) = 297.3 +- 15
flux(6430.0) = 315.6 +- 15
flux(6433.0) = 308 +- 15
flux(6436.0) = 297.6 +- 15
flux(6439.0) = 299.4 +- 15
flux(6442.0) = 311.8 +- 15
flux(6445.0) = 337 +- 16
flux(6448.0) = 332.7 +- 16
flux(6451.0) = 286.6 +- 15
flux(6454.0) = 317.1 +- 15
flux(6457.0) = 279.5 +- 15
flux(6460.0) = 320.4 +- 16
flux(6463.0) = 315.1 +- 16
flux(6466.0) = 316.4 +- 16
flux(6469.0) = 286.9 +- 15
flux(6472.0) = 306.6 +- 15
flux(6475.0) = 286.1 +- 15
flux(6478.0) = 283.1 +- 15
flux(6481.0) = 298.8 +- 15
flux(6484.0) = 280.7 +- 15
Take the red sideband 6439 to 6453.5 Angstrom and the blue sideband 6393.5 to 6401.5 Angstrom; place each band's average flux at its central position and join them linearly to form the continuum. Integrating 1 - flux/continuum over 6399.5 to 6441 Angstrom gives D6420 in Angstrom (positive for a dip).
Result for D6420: 0.6 Angstrom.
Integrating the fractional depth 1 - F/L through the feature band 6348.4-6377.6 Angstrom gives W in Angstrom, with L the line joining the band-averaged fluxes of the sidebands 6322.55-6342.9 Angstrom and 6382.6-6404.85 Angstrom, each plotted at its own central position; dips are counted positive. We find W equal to 0.8 Angstrom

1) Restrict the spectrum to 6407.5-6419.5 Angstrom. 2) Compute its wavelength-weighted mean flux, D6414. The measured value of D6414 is 303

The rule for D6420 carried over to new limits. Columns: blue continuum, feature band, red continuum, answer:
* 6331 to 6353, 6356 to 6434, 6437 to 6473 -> 1.7 Angstrom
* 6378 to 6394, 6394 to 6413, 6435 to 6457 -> 0.5 Angstrom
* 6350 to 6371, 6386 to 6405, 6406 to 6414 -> -0.2 Angstrom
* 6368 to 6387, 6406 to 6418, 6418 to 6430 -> 0.2 Angstrom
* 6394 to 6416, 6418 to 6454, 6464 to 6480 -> -1.3 Angstrom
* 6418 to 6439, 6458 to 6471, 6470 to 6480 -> -0.6 Angstrom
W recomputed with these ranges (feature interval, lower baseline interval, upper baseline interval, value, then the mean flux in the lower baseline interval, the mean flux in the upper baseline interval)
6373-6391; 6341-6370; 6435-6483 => -0.1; 303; 305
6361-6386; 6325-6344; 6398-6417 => 0.2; 324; 301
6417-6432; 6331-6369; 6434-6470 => 0.1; 310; 309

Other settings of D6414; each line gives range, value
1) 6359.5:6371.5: 309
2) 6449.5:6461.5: 301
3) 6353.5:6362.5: 302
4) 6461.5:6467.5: 316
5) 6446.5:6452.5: 310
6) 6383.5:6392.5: 304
